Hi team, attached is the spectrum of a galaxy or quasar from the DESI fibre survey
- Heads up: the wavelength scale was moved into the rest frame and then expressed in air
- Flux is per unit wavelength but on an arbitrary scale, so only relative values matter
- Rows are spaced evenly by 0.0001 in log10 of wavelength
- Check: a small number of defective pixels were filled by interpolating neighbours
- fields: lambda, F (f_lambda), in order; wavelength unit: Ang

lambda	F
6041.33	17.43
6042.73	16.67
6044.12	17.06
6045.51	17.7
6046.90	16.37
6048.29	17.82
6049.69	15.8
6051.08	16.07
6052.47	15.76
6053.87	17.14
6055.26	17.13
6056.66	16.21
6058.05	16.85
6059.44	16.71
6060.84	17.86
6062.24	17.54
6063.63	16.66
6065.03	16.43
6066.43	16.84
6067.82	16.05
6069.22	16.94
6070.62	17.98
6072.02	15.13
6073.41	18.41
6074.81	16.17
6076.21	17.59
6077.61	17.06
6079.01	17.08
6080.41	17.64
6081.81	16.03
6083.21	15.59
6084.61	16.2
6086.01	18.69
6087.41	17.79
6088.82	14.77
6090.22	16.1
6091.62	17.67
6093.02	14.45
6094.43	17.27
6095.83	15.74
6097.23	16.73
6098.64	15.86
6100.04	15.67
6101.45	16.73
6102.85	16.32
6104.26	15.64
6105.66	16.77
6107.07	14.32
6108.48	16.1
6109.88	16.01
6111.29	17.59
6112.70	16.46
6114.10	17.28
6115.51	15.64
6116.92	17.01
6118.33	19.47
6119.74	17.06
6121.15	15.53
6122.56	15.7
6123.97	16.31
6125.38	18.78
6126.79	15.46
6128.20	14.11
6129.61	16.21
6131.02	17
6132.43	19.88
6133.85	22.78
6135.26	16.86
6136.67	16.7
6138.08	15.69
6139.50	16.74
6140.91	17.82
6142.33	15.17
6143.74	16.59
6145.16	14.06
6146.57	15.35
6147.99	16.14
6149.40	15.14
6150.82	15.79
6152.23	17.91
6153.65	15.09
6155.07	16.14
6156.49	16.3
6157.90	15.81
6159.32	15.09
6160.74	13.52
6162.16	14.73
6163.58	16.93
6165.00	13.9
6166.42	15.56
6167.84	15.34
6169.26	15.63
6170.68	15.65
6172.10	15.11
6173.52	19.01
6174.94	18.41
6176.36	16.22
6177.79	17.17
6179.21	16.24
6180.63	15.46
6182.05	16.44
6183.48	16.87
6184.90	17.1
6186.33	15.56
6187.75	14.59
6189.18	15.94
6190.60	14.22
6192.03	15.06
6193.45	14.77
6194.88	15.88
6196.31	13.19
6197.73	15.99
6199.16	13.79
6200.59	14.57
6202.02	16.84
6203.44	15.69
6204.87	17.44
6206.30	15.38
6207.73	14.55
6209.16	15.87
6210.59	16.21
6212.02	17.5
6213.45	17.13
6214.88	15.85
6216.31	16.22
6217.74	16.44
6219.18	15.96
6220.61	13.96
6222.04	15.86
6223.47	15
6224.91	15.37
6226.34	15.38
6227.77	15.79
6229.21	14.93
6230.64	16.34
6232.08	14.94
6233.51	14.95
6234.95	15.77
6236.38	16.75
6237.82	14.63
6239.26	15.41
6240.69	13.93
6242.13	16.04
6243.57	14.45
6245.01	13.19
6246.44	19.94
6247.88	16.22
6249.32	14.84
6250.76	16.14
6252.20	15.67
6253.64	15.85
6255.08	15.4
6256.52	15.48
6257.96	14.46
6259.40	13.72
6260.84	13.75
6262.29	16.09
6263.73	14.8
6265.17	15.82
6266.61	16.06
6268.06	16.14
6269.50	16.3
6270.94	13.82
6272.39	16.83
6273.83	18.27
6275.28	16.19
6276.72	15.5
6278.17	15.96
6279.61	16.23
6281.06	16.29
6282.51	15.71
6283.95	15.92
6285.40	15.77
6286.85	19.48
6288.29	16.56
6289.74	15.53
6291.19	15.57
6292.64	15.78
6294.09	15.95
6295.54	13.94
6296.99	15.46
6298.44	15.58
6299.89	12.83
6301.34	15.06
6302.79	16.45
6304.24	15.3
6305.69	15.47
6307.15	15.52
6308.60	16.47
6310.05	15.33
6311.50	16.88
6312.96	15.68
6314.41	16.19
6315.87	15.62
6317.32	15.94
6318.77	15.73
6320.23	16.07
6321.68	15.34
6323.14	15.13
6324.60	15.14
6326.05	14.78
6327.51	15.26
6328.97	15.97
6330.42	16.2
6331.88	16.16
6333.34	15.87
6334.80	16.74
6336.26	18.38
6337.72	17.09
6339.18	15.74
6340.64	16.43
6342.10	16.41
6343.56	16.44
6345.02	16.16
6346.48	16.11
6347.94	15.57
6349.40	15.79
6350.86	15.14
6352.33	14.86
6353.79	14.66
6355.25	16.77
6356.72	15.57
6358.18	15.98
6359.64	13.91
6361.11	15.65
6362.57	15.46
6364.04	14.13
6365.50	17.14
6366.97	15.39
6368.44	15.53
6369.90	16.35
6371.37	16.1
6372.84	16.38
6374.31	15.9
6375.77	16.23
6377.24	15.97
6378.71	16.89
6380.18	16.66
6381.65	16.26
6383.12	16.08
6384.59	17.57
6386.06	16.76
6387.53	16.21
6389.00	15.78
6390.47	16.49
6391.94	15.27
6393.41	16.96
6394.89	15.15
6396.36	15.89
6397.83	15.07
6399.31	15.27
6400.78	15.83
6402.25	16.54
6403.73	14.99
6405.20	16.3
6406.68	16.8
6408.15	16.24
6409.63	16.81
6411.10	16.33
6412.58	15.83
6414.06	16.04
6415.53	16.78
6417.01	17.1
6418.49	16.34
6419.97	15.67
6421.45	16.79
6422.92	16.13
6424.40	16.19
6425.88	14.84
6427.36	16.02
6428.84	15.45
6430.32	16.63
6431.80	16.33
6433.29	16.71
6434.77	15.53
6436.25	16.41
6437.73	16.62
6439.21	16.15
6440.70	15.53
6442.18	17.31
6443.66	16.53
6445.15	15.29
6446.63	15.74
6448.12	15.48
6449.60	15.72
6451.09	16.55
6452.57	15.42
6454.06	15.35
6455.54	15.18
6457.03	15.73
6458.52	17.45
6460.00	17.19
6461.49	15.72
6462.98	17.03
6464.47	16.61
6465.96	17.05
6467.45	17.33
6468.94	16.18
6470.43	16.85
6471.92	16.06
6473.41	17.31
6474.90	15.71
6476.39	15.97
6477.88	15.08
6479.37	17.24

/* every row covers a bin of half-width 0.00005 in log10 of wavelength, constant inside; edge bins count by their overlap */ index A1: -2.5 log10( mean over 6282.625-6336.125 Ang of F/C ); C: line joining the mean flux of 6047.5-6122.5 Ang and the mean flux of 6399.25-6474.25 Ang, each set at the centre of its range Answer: 0.041 mag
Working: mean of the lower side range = 16.6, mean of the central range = 15.8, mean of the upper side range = 16.2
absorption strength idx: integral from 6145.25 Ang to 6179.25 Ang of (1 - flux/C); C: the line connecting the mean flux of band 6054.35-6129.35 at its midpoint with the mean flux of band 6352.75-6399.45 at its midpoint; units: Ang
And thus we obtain 1.1 Ang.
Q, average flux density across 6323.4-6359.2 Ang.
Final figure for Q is 15.9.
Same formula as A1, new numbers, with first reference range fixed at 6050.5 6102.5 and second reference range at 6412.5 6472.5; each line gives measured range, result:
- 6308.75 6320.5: 0.03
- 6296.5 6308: 0.08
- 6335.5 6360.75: 0.03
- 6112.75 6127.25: -0.01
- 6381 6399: 0.01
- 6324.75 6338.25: 0.01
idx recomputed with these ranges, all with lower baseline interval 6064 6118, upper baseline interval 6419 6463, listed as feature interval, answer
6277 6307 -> 1.0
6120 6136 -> -0.6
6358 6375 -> 0.6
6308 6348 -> 0.5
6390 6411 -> 0.2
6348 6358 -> 0.4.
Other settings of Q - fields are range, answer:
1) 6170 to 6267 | 15.7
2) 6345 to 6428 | 16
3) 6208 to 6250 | 15.7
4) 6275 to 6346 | 15.9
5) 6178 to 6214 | 15.7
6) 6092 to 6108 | 16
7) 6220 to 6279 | 15.5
